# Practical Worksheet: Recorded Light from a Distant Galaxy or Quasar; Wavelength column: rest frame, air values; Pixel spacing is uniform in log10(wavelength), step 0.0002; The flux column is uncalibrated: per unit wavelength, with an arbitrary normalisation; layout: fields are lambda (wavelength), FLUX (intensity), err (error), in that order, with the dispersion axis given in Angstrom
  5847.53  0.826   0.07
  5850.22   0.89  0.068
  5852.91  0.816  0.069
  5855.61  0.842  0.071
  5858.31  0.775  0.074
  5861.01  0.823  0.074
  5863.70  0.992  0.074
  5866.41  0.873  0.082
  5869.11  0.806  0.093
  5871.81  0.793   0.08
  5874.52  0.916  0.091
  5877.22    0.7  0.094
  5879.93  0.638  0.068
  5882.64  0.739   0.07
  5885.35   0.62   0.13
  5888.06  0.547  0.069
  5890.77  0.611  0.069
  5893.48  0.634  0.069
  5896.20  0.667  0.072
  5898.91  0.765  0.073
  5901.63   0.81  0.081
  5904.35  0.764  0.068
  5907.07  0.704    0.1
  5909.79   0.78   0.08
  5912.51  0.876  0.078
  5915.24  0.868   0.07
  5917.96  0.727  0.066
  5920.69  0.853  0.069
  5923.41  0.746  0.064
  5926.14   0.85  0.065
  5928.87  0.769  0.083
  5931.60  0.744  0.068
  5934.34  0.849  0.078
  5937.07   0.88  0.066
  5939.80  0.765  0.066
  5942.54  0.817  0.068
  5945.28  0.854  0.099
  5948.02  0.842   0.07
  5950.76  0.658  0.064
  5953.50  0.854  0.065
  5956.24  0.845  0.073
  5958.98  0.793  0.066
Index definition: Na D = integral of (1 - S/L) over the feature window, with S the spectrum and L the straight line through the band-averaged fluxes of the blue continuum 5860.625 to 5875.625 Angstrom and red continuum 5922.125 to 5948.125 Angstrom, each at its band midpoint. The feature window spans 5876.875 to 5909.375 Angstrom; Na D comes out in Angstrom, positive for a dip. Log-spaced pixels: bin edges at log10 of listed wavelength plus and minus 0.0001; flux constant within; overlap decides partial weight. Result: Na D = 6.18 Angstrom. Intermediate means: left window 0.869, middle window 0.686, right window 0.81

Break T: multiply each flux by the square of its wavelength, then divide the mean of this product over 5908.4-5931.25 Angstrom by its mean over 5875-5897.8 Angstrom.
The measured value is 1.24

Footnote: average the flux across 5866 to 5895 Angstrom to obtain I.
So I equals 0.711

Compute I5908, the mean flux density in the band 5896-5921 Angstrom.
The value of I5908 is 0.784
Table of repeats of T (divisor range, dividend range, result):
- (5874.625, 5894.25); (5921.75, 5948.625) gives 1.25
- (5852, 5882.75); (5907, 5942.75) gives 1.01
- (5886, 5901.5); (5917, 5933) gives 1.20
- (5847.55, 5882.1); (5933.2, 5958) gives 1.02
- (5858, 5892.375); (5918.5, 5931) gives 1.07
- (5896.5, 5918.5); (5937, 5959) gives 1.05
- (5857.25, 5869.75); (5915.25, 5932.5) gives 0.94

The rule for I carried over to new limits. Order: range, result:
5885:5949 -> 0.766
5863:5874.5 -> 0.864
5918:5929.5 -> 0.798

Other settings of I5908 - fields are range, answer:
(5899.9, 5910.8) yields 0.764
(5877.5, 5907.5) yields 0.682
